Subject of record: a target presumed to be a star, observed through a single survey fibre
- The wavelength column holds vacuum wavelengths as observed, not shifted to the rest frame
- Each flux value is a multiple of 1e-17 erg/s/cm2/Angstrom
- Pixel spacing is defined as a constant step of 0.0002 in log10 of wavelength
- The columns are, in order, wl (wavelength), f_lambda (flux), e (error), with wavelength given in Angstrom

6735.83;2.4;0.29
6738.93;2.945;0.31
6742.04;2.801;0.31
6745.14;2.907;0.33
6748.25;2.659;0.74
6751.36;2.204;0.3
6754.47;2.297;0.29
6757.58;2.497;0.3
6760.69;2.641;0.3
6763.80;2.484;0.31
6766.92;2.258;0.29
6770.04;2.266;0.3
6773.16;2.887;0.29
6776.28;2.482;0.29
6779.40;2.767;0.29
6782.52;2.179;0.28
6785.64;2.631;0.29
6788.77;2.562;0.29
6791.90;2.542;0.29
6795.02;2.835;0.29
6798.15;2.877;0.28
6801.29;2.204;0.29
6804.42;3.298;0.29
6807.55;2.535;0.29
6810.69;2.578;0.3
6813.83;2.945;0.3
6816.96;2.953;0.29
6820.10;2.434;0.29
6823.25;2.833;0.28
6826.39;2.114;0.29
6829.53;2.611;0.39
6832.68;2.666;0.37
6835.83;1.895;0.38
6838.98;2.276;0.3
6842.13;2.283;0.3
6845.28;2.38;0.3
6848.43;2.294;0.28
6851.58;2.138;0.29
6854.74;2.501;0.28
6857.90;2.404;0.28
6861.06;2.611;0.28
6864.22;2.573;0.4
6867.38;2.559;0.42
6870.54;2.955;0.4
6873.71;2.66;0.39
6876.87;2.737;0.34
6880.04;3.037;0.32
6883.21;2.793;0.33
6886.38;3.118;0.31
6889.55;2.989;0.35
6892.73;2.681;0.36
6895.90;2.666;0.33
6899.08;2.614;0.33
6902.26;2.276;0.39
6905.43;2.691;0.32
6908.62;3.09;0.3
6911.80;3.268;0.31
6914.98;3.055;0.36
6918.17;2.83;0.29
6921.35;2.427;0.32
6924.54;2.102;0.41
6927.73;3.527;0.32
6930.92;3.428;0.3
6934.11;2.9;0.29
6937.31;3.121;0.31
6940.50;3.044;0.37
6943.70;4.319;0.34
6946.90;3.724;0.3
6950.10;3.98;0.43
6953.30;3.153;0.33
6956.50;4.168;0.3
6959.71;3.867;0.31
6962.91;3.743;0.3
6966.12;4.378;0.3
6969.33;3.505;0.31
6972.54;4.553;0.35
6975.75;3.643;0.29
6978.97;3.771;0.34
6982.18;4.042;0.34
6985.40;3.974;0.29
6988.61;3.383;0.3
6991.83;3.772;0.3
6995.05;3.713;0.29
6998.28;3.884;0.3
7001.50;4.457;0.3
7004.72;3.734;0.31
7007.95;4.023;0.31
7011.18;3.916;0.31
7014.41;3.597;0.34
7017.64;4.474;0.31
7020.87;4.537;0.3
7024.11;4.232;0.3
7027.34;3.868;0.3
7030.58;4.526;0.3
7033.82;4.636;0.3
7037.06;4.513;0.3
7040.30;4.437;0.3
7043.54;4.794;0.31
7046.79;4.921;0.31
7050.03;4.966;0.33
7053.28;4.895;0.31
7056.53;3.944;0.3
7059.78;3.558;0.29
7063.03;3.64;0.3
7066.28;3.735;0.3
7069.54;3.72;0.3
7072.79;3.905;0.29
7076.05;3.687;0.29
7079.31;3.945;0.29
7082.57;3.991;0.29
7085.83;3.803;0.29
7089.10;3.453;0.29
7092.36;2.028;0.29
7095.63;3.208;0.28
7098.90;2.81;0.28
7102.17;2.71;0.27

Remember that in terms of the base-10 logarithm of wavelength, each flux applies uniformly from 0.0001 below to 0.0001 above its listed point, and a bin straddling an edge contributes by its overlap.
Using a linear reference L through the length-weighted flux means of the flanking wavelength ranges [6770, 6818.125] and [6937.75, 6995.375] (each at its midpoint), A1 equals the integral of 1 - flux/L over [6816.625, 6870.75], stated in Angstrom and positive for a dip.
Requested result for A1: 9.86 Angstrom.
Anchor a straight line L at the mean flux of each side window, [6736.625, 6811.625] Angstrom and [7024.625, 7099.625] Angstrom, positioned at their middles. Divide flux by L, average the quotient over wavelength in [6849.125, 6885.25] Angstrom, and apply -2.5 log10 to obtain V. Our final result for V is 0.16 mag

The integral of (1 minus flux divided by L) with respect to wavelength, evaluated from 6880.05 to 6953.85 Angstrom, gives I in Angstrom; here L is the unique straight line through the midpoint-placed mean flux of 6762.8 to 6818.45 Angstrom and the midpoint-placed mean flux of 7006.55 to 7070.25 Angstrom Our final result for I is 9.16 Angstrom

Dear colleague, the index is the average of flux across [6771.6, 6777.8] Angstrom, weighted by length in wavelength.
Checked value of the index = 2.69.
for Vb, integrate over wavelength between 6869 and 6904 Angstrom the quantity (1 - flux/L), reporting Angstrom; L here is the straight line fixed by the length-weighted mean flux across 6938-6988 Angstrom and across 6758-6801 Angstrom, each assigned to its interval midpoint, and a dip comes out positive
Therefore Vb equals 5.6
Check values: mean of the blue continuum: 2.56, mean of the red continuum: 3.84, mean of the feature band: 2.77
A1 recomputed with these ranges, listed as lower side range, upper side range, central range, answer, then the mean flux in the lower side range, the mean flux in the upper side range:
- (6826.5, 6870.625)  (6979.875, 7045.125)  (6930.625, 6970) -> -2.0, 2.41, 4.12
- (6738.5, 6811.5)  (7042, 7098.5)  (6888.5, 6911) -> 2.9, 2.59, 3.87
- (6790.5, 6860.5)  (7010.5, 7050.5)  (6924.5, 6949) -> 1.4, 2.53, 4.41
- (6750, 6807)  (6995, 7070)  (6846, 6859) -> 3.0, 2.55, 4.21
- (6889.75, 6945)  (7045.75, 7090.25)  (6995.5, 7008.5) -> -1.7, 2.94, 4.01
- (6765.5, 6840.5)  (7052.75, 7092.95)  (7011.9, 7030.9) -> -3.6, 2.57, 3.73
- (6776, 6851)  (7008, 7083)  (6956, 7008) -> -2.4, 2.54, 4.19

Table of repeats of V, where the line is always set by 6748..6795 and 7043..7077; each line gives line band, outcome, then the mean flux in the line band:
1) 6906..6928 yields 0.17 mag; 2.85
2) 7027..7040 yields -0.11 mag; 4.44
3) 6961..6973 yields -0.11 mag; 3.99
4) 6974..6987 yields -0.05 mag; 3.86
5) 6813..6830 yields 0.06 mag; 2.64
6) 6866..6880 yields 0.12 mag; 2.76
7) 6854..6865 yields 0.19 mag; 2.52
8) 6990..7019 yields -0.03 mag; 3.94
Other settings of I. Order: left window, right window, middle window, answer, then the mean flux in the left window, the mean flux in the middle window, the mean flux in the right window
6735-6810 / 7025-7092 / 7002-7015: -0.2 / 2.59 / 3.89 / 4.11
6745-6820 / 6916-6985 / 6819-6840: 3.3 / 2.6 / 2.41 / 3.54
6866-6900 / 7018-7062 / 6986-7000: 0.8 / 2.81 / 3.72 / 4.44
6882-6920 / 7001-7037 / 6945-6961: -1.7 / 2.84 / 3.79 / 4.19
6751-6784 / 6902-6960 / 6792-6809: -0.8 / 2.46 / 2.73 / 3.22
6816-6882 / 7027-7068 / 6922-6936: 1.3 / 2.52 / 2.95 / 4.35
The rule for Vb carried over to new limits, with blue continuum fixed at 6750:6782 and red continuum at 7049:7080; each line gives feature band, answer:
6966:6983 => -2.0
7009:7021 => -1.1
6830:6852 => 4.2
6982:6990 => -0.4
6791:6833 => 0.4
